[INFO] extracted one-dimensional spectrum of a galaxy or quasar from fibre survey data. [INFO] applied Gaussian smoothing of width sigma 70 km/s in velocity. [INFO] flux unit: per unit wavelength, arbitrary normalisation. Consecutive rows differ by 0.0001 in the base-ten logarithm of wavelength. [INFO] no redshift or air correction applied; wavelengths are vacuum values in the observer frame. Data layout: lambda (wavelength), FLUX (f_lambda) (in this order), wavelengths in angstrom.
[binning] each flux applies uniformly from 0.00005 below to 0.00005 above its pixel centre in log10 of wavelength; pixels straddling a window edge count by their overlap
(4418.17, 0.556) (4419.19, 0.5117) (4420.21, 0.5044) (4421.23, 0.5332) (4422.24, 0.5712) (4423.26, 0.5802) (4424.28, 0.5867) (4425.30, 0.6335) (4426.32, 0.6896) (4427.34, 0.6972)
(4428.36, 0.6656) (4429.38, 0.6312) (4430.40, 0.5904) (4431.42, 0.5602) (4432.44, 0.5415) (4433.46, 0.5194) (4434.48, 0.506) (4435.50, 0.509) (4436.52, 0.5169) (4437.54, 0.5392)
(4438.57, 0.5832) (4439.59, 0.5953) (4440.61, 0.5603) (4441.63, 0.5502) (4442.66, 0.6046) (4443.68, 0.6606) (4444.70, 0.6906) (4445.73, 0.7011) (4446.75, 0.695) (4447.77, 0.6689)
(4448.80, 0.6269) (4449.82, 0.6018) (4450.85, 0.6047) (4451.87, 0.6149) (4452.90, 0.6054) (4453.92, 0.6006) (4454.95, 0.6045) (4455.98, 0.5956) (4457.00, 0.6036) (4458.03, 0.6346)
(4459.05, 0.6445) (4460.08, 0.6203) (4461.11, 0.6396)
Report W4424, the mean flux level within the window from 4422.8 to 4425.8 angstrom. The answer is 0.6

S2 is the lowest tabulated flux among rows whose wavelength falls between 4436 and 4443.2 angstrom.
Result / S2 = 0.5169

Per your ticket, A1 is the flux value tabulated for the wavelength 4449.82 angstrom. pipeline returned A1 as 0.6018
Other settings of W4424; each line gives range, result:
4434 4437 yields 0.511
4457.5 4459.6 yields 0.639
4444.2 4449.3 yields 0.676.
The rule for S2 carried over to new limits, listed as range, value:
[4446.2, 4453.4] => 0.6018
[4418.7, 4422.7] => 0.5044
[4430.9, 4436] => 0.506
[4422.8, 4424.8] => 0.5802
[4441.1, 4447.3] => 0.5502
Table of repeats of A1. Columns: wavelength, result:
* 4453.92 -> 0.6006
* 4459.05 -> 0.6445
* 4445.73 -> 0.7011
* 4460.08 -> 0.6203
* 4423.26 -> 0.5802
